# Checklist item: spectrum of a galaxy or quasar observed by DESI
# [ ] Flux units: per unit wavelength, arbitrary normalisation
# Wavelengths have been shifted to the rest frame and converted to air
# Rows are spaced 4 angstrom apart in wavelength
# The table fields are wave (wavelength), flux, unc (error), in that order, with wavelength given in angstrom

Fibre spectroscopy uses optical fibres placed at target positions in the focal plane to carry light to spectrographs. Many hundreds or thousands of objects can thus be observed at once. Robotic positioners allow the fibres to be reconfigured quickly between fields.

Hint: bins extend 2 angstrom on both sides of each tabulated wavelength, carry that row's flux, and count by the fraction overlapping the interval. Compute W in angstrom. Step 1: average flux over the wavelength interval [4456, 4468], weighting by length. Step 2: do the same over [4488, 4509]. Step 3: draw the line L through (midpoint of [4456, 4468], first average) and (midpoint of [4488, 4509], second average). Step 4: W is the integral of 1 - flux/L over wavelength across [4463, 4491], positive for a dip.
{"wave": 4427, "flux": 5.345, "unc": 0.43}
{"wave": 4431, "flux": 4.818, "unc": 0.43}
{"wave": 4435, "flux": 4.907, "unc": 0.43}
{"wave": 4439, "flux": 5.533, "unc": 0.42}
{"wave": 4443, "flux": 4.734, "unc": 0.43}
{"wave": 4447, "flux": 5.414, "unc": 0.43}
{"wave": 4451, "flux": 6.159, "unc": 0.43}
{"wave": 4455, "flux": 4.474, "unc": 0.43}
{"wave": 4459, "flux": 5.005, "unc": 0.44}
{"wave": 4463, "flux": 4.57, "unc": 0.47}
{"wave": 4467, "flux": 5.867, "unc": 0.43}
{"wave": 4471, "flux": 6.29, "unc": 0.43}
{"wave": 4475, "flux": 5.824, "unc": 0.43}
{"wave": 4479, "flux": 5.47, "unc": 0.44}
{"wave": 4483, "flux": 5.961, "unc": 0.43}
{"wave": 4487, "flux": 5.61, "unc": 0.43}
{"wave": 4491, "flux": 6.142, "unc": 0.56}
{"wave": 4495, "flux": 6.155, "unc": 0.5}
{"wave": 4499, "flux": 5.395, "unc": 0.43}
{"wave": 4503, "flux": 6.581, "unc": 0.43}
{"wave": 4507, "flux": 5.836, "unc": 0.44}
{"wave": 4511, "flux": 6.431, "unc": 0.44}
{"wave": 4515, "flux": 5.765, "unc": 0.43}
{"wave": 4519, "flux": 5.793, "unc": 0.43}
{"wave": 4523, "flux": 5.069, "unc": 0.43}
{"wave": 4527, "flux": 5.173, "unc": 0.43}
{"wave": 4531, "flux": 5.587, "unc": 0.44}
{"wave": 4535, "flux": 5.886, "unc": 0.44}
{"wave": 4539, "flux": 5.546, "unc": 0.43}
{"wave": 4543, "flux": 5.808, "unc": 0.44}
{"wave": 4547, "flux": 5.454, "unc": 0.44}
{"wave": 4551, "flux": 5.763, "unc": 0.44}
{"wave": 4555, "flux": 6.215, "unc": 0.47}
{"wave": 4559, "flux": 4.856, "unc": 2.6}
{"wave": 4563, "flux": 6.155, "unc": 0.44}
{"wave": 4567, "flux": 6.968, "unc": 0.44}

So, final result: -1.8 angstrom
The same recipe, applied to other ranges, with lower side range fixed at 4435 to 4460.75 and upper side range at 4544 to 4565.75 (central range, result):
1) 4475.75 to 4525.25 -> -3.5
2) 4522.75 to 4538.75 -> 0.4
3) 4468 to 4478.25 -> -1.2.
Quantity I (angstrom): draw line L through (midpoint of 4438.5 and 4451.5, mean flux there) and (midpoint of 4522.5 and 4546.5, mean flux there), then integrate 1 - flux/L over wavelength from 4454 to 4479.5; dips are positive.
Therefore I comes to 0.13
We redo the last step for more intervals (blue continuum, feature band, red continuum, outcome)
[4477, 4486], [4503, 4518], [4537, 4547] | -1.1 angstrom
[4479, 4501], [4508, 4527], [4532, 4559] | 0.2 angstrom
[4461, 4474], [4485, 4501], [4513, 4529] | -0.9 angstrom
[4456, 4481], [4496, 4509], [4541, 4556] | -0.8 angstrom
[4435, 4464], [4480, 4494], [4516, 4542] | -1.5 angstrom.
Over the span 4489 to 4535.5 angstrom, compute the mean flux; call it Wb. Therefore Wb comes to 5.82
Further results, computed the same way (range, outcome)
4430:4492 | 5.42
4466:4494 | 5.89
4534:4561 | 5.64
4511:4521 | 5.91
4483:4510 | 5.97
